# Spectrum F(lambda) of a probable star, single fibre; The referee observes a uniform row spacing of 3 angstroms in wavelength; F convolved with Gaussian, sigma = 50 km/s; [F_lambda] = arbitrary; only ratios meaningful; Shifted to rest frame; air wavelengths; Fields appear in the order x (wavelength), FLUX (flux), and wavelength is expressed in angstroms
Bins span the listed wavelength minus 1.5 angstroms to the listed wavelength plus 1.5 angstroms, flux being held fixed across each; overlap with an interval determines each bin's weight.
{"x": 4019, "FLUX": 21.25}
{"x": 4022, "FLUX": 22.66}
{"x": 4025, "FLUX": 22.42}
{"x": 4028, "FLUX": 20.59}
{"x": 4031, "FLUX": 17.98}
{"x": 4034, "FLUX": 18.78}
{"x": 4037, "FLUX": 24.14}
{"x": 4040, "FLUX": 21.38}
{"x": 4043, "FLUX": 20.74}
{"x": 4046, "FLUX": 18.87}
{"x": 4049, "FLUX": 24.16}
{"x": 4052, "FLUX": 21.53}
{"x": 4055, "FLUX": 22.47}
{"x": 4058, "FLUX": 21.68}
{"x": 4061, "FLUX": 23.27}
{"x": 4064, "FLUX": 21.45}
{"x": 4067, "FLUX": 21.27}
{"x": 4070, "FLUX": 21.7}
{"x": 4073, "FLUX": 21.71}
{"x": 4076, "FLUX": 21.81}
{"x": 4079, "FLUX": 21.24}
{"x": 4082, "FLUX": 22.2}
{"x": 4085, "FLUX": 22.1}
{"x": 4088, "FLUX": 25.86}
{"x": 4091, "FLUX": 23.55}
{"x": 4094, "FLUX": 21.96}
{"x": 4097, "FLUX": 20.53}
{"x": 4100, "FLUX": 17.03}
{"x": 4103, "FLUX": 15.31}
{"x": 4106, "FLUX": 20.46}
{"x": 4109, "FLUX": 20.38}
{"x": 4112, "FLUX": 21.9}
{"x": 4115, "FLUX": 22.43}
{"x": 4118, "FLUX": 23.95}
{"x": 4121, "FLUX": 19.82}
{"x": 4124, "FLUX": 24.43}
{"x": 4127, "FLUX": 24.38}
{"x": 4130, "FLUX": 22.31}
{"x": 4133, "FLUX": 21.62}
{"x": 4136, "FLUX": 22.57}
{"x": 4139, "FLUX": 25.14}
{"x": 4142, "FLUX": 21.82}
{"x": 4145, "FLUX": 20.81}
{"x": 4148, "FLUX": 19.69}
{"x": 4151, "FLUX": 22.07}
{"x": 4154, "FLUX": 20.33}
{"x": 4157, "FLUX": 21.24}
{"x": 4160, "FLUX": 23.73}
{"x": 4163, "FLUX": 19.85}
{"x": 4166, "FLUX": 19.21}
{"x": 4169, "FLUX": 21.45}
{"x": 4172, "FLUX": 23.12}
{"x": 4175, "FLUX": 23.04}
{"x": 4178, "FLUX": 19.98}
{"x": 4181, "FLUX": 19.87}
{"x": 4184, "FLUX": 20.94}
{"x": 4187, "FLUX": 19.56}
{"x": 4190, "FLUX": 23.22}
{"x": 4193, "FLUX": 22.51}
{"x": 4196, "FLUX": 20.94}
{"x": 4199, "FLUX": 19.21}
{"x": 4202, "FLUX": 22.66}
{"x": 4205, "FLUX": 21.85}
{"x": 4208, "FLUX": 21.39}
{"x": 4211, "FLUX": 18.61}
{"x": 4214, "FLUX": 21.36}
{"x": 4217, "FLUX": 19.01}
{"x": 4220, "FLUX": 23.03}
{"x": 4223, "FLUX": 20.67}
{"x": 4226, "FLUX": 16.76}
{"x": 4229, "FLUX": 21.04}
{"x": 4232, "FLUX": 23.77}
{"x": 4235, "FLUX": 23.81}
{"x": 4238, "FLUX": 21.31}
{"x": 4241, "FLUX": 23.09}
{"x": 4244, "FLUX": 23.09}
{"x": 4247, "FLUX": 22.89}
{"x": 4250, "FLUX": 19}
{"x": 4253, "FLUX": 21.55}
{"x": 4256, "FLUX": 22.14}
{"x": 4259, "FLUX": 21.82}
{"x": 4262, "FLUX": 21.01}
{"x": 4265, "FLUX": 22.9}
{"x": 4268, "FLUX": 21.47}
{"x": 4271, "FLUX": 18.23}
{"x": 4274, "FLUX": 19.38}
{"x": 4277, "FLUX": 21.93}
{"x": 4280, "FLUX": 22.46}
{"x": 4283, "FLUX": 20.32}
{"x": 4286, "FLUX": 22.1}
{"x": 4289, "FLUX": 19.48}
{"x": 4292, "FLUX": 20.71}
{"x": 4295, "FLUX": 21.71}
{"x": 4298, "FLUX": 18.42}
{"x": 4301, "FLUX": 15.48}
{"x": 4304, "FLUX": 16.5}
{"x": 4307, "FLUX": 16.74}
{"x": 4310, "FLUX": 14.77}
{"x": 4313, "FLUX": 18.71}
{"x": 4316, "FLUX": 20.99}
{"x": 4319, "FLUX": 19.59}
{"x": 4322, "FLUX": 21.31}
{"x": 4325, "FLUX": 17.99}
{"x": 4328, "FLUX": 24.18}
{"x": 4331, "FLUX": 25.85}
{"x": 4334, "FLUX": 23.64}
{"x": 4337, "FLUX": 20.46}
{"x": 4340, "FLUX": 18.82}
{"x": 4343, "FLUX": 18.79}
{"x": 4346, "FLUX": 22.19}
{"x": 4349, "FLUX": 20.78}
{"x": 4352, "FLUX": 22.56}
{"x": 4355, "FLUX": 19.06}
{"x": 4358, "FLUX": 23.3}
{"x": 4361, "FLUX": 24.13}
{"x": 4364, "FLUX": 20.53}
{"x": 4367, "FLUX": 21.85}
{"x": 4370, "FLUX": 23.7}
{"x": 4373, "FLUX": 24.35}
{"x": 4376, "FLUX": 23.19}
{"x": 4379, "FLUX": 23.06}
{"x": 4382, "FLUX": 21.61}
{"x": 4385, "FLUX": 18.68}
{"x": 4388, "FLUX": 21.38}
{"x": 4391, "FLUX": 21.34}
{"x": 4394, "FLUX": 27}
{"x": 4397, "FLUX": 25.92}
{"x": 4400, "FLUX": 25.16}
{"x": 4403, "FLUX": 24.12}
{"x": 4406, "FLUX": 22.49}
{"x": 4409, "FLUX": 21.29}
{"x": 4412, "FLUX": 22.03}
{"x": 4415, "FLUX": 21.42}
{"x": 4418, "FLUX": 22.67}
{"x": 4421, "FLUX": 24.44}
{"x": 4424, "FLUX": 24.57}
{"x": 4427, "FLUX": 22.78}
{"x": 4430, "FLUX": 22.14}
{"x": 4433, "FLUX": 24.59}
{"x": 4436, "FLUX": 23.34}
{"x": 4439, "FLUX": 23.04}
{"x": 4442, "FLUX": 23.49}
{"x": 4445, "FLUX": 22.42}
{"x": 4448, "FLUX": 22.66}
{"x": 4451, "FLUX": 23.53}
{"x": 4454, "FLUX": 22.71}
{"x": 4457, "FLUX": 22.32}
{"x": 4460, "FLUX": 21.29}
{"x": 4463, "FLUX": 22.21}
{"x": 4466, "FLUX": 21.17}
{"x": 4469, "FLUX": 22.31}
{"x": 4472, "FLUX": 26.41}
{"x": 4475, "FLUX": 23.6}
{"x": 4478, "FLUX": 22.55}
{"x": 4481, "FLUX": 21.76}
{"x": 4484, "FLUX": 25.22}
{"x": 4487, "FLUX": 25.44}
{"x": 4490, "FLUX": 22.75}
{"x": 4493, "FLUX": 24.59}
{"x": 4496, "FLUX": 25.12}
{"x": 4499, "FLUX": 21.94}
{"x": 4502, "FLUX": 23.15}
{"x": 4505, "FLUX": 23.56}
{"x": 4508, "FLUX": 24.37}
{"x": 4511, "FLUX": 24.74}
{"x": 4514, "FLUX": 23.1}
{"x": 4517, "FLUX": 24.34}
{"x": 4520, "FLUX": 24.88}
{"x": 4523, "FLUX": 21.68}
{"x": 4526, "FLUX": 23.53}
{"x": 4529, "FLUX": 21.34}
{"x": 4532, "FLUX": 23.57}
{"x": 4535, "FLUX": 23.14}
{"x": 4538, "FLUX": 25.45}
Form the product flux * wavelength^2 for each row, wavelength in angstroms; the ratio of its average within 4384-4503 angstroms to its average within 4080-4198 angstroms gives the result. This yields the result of 1.24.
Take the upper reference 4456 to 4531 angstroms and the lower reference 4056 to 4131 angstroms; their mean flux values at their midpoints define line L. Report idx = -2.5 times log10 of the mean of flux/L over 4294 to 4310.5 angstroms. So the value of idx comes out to 0.29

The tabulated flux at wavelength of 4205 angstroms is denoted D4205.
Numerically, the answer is 21.85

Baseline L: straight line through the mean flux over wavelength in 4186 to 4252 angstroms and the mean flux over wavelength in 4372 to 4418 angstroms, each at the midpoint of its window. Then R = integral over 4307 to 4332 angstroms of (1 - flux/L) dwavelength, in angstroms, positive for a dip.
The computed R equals 2.37 angstroms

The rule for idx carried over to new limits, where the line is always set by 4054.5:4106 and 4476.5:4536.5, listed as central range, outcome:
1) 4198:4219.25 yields 0.07 mag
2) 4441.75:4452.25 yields 0.01 mag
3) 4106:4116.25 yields 0.01 mag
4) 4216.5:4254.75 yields 0.03 mag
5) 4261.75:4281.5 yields 0.07 mag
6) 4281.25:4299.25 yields 0.10 mag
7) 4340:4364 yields 0.07 mag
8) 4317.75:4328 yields 0.12 mag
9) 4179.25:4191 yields 0.06 mag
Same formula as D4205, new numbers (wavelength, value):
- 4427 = 22.78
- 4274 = 19.38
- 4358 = 23.3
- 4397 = 25.92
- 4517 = 24.34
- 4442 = 23.49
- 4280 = 22.46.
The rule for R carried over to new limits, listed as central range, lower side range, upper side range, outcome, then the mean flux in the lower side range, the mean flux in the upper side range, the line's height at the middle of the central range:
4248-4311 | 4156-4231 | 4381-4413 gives 5.17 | 21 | 22.9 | 21.8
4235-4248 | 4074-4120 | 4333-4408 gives -0.51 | 21.4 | 22.3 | 21.9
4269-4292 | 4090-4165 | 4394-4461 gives 1.82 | 21.5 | 23.2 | 22.4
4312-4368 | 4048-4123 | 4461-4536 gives 3.49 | 21.6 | 23.4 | 22.7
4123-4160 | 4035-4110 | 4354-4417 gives -0.86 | 21.5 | 22.7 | 21.7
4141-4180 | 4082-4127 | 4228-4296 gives 0.55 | 21.5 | 21.5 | 21.5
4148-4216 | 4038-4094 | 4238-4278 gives 1.68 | 22.1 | 21.4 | 21.7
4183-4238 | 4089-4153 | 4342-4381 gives 1.62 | 21.6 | 22.2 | 21.8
